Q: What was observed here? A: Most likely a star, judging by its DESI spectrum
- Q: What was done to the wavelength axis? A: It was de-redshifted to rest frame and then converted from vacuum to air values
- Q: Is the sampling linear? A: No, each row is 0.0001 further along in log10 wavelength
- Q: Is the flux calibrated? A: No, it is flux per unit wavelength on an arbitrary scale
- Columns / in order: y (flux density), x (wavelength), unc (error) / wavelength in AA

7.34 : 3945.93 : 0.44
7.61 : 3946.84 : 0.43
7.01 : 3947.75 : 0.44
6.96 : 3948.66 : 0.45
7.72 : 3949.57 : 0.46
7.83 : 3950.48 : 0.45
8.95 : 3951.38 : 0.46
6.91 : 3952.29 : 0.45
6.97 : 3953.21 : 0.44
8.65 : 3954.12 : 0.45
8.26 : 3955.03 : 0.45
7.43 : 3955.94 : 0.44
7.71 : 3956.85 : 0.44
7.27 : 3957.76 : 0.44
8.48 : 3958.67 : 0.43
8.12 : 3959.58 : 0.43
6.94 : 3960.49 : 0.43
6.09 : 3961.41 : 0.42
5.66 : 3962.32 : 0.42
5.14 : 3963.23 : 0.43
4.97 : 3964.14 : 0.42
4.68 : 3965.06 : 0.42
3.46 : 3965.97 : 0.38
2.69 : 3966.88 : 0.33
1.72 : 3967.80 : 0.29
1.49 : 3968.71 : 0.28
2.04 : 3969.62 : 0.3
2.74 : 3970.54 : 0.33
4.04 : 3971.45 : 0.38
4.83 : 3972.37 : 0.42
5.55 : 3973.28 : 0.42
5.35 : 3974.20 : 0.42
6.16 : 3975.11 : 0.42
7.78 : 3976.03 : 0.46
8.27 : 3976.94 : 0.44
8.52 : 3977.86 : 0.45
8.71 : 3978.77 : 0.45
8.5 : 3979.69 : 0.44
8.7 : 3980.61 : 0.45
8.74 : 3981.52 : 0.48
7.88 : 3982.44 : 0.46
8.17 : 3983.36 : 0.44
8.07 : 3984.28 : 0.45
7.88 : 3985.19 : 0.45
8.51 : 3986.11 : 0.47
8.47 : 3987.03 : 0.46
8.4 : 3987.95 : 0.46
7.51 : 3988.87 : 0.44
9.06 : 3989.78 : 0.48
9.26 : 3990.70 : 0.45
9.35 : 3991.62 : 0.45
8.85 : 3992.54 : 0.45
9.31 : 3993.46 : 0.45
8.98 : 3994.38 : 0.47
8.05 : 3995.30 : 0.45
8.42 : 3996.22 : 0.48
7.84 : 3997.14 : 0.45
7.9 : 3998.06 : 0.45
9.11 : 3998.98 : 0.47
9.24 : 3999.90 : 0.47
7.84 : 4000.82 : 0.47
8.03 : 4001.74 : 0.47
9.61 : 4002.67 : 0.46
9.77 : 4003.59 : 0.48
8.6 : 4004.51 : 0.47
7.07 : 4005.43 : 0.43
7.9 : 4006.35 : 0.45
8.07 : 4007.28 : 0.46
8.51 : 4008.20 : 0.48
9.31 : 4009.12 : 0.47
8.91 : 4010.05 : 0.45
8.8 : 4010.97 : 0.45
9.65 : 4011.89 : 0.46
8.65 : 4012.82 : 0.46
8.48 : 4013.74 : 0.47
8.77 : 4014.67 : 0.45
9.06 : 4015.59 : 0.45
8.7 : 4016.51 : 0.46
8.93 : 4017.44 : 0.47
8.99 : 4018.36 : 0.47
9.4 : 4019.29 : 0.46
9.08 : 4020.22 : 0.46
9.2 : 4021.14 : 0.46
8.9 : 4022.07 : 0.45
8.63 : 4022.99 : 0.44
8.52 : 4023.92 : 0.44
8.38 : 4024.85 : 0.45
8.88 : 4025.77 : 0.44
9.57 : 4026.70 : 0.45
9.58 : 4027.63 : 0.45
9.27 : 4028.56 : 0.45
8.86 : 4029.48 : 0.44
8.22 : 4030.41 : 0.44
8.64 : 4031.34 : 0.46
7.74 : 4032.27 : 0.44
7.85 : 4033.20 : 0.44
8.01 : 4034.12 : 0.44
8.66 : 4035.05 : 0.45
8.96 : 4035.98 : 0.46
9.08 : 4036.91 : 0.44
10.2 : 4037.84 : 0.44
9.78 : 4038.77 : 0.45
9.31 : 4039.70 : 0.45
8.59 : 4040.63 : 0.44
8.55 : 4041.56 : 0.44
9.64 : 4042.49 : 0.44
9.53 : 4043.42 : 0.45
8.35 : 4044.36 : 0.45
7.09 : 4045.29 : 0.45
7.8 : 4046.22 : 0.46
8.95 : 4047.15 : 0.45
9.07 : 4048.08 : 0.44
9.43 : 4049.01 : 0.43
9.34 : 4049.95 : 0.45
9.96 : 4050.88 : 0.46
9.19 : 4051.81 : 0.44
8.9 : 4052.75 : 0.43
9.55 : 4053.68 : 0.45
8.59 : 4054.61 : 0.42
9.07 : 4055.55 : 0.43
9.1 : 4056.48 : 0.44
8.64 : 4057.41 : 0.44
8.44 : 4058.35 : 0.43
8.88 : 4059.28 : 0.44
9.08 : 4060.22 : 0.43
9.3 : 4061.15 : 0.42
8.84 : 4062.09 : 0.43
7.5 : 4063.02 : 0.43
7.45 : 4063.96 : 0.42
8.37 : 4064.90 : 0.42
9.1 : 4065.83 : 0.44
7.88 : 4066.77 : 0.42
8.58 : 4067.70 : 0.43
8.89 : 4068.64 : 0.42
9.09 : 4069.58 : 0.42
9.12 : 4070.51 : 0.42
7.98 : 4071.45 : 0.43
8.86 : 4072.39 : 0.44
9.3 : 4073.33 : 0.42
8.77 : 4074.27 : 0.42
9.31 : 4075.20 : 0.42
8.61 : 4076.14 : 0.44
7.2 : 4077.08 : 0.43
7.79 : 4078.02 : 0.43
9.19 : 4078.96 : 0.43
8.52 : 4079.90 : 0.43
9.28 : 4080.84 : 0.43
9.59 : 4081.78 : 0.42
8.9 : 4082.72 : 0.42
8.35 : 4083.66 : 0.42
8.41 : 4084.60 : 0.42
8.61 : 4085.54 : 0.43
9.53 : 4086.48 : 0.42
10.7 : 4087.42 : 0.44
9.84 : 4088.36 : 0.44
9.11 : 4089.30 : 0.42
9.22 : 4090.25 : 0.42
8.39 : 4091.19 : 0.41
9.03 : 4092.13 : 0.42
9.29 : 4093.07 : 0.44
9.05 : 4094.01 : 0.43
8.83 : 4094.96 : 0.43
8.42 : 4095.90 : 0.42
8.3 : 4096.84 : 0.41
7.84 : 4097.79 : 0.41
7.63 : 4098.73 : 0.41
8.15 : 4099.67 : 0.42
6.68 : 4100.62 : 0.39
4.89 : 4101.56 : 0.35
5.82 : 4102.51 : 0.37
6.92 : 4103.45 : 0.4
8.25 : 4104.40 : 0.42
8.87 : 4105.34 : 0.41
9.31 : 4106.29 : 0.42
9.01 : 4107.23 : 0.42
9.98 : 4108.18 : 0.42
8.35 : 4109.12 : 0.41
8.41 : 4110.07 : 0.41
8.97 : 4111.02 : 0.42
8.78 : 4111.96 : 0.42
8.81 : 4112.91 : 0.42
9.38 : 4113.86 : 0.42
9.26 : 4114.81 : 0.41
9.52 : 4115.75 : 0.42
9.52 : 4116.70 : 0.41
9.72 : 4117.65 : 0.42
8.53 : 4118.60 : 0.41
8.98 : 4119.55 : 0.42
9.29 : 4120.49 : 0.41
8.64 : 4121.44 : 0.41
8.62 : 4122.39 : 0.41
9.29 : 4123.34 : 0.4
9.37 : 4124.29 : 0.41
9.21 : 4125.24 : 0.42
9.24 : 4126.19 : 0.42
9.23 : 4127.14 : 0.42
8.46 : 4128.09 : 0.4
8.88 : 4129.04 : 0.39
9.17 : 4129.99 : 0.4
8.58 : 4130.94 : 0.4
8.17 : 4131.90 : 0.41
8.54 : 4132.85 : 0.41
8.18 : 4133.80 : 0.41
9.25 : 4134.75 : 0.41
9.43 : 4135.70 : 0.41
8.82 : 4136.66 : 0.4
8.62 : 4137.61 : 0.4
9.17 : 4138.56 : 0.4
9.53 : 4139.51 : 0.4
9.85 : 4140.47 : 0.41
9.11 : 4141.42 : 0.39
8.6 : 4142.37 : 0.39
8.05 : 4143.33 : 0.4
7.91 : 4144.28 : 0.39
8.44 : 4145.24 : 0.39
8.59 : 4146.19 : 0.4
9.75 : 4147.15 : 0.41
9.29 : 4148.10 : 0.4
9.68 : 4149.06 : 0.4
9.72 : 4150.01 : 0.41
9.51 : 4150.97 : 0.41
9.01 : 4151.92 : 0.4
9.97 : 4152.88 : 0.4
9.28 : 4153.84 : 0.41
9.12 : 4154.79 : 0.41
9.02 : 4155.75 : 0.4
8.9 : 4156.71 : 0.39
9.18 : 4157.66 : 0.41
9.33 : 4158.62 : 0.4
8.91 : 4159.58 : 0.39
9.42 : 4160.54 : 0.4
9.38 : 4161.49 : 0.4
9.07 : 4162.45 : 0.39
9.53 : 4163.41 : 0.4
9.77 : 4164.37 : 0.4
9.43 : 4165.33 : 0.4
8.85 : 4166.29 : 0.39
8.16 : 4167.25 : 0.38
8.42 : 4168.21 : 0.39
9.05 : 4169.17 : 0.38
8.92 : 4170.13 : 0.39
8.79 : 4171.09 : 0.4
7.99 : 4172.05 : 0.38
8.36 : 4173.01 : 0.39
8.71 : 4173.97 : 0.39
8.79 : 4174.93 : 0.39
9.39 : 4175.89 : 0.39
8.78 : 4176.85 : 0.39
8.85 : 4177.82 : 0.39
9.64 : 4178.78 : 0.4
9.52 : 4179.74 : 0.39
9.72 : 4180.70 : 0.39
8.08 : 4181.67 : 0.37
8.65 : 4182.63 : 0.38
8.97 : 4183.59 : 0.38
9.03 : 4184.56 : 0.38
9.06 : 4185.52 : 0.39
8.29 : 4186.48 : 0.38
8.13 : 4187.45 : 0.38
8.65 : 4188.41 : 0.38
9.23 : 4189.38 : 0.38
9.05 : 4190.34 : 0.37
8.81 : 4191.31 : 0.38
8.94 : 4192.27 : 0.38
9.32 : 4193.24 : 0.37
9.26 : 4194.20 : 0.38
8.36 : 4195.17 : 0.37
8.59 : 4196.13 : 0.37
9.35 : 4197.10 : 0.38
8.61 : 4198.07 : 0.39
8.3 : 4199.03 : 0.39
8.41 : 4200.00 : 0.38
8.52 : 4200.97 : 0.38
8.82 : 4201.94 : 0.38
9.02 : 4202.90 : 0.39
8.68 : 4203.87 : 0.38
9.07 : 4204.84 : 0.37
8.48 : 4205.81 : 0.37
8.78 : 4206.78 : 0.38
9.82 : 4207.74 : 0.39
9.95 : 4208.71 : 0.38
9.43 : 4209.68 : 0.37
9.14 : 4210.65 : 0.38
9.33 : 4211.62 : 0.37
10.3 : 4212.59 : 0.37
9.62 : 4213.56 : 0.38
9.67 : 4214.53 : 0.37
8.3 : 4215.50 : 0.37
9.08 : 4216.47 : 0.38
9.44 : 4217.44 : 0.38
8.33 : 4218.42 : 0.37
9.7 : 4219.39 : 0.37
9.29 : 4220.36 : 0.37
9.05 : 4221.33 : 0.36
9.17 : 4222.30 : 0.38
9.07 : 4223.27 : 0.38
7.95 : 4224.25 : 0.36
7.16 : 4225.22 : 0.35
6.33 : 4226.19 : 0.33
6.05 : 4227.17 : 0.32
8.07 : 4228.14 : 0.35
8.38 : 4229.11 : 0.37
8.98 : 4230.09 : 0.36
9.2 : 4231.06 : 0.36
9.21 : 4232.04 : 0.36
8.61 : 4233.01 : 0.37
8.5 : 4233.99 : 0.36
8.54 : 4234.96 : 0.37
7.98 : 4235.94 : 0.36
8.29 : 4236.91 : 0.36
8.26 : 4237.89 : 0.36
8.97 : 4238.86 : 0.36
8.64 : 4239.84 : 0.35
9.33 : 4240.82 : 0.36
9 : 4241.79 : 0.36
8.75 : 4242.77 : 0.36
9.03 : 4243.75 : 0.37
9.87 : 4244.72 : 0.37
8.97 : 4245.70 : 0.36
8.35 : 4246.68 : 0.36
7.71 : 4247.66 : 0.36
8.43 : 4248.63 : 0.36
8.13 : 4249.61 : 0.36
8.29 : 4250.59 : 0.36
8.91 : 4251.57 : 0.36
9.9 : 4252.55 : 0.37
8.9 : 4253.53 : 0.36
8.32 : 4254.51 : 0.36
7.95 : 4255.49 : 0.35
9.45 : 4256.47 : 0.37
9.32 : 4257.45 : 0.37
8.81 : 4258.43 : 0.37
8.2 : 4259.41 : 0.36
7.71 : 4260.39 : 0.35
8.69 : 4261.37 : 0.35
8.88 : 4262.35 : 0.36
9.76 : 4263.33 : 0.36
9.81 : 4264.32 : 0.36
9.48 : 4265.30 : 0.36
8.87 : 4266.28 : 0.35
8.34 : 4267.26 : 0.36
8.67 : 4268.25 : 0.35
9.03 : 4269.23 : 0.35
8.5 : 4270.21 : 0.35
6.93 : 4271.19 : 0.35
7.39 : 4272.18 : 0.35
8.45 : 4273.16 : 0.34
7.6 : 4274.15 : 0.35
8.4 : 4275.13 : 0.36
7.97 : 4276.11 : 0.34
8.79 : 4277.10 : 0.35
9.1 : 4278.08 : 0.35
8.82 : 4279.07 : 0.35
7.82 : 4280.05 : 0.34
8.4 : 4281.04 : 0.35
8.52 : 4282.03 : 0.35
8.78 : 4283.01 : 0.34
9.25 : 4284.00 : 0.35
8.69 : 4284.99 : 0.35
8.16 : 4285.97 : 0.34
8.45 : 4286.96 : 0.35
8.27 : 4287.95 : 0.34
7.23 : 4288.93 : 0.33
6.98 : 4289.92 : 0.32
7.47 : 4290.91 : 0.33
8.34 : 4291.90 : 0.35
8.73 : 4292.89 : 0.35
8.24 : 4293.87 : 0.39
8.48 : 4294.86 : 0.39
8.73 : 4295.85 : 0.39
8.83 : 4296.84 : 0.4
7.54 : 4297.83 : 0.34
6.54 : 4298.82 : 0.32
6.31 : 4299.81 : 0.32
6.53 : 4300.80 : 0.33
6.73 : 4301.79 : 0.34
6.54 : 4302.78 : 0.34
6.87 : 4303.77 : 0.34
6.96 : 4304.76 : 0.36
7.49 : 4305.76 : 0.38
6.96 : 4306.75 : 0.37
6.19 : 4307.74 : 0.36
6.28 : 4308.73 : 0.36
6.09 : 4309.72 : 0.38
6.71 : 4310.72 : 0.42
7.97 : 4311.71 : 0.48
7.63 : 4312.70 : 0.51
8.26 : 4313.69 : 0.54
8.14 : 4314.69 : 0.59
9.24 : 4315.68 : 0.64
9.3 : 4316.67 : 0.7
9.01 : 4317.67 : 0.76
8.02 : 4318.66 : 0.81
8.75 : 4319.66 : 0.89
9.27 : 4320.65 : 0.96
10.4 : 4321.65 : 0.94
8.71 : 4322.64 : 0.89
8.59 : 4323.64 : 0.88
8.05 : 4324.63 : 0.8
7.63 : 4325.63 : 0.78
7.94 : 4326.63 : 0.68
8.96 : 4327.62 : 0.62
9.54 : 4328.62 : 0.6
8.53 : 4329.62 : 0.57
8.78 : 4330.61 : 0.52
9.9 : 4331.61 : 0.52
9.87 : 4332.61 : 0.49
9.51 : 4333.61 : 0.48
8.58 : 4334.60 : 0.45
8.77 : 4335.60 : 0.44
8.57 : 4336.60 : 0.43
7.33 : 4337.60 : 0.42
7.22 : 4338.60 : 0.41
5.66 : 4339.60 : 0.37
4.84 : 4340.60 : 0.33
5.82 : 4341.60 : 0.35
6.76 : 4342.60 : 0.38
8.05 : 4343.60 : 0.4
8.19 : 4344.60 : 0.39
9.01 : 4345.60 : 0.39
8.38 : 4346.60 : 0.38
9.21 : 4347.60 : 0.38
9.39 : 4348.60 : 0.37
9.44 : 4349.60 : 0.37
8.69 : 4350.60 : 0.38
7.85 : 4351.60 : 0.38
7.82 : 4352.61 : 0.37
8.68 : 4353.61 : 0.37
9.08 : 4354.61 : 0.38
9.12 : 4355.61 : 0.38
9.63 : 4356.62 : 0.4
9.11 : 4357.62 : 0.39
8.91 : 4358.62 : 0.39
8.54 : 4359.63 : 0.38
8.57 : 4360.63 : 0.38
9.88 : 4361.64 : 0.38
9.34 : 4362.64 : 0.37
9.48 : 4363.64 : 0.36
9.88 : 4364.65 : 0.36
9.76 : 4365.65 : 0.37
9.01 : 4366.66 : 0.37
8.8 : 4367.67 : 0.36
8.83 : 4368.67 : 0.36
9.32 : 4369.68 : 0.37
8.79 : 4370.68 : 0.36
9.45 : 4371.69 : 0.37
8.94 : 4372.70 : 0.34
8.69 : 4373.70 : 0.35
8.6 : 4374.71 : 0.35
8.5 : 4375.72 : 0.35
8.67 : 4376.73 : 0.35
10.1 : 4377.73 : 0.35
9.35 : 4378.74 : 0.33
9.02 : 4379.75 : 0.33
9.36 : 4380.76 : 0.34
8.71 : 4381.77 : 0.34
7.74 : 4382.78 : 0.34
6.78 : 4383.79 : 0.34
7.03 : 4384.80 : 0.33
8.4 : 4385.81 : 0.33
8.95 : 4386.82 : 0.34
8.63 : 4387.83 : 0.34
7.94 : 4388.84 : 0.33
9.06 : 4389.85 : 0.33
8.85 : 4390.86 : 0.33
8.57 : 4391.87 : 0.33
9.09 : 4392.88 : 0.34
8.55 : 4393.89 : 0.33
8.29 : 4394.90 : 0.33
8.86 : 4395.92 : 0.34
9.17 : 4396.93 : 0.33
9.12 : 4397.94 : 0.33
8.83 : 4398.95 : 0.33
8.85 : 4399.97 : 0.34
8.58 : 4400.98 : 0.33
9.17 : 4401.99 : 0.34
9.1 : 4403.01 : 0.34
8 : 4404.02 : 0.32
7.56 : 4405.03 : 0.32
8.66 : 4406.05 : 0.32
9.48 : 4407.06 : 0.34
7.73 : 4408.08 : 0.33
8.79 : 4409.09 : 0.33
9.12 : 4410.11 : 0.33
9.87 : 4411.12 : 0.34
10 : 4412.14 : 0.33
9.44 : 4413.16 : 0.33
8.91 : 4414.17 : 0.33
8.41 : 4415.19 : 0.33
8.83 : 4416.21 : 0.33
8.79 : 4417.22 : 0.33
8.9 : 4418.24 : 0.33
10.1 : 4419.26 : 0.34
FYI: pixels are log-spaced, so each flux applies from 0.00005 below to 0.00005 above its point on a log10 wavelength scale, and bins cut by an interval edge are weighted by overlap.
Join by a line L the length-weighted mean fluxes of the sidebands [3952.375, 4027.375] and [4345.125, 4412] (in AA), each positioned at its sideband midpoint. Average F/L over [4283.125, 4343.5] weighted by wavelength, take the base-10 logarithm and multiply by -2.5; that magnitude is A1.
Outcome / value 0.09 mag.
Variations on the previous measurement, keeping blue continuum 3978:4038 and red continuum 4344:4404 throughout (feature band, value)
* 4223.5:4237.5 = 0.086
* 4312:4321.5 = 0.017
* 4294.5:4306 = 0.207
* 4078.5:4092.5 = -0.049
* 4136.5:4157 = -0.044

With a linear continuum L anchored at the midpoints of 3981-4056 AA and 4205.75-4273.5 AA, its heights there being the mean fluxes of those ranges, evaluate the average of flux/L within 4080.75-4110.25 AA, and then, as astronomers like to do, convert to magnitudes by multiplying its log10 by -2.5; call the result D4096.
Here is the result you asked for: 0.03 mag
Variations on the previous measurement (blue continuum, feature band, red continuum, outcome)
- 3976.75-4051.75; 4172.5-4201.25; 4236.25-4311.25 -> -0.06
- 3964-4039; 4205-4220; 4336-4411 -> -0.12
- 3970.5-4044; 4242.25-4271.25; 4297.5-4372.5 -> -0.06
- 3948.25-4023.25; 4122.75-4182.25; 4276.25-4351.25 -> -0.15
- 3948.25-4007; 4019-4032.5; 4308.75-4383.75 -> -0.19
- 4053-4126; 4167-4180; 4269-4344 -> -0.05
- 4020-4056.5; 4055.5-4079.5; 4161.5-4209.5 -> 0.03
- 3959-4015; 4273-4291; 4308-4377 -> 0.00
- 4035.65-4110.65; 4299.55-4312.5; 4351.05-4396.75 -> 0.28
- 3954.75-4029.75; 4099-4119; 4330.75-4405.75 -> -0.06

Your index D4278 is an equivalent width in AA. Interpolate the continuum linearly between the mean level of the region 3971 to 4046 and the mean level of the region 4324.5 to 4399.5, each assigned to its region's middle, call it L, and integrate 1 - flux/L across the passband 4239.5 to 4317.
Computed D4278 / 3.4 AA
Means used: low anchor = 8.46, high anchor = 8.62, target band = 8.21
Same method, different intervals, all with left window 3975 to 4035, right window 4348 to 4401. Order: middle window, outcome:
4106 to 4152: -1.76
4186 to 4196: -0.08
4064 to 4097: -0.68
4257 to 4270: -0.16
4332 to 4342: 1.32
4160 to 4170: -0.45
